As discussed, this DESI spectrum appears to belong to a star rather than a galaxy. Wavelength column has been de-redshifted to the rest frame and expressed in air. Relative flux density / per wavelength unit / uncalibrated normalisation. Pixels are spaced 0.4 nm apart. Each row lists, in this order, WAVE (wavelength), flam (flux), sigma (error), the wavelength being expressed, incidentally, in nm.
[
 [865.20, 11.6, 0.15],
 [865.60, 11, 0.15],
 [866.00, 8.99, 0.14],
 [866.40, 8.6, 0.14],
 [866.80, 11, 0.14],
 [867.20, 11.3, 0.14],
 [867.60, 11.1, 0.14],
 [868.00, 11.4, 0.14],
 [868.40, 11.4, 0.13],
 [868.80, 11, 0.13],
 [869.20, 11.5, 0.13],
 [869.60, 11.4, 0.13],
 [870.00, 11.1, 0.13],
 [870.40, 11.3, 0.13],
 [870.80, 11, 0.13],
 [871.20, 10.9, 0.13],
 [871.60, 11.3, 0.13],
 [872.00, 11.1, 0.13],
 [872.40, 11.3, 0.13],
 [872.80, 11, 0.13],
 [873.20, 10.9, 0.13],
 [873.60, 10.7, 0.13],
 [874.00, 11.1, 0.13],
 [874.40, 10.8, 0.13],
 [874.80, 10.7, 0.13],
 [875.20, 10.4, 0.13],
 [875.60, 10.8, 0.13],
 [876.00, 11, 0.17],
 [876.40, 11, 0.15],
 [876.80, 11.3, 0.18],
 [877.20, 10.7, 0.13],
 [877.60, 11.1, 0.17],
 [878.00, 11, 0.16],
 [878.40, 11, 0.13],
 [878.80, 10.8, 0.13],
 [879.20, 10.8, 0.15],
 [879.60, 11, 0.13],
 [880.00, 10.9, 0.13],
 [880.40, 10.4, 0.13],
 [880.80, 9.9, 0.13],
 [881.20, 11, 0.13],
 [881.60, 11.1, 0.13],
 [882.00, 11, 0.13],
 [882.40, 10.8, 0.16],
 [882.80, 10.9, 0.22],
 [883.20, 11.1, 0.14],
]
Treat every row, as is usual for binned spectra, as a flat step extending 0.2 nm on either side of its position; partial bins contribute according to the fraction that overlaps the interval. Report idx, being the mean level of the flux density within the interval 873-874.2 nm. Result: 10.9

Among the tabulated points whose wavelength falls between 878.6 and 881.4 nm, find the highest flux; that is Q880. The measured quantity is 11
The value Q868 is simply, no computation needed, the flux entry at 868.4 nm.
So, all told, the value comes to 11.4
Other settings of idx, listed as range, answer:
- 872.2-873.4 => 11.1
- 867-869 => 11.2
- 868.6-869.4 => 11.2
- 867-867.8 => 11.2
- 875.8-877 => 11.1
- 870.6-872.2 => 11.1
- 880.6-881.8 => 10.7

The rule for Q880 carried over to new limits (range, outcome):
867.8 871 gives 11.5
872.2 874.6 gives 11.3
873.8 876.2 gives 11.1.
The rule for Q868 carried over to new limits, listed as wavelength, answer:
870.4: 11.3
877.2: 10.7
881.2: 11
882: 11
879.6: 11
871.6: 11.3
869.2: 11.5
